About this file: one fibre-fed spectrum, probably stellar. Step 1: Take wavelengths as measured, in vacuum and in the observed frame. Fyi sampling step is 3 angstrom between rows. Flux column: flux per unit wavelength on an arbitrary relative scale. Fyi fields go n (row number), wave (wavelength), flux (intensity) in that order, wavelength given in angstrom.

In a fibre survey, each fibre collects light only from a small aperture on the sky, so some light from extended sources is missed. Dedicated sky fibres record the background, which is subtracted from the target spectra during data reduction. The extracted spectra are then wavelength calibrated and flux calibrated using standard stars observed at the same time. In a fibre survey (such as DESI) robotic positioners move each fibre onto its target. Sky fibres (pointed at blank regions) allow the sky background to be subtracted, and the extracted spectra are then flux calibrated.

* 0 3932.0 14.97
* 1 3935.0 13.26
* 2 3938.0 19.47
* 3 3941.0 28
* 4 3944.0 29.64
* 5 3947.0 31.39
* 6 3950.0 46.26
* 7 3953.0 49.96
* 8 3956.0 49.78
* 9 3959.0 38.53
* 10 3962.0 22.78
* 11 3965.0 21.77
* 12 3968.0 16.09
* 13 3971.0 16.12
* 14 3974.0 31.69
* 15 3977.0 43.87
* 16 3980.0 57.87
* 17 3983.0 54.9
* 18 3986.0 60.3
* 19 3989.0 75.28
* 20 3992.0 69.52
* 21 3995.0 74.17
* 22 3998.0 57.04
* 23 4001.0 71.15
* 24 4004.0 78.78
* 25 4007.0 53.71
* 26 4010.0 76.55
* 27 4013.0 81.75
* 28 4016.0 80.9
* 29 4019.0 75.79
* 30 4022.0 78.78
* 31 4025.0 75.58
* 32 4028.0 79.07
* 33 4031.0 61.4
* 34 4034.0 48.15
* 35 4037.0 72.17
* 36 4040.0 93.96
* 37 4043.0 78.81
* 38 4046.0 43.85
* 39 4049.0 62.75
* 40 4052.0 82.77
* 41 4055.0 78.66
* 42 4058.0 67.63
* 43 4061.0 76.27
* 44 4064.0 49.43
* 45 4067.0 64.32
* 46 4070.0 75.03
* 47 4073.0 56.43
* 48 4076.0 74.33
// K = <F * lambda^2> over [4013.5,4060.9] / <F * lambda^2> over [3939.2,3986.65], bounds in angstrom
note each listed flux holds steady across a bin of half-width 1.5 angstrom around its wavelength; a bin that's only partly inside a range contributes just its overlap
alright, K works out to 2.03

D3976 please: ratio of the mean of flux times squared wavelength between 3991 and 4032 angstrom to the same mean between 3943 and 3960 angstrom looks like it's 1.8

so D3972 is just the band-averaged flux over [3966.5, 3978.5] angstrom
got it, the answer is 26.9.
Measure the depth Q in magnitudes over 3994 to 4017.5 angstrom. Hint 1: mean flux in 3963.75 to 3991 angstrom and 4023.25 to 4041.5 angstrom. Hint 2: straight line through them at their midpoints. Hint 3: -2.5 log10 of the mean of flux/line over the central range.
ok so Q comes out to -0.24 mag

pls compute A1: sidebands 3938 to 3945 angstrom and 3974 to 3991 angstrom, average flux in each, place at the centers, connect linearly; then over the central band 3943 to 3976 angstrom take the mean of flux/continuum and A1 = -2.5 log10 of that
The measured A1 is 0.16 mag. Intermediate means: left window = 26.8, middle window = 32.4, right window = 56.4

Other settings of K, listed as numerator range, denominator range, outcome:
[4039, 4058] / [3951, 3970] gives 2.29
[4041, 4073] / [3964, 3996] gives 1.48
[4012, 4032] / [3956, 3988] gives 2.08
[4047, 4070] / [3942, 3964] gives 1.92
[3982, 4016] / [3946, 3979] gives 2.08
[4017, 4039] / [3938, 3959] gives 1.95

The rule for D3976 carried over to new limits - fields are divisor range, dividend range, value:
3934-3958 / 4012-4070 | 2.19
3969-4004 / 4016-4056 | 1.31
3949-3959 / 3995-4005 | 1.50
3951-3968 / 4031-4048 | 1.98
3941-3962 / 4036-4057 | 1.98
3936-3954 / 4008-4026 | 2.43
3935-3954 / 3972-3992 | 1.72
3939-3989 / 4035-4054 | 1.95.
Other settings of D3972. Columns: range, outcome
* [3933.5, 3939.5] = 16.4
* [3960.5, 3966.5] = 22.3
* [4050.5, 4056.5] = 80.7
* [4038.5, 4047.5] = 72.2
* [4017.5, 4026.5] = 76.7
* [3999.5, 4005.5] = 75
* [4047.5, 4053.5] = 72.8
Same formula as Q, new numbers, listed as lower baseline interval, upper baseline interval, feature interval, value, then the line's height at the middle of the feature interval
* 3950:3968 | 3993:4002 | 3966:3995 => 0.15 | 53.4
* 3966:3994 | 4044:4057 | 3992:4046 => -0.23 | 58.5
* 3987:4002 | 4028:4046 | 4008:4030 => -0.12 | 69.2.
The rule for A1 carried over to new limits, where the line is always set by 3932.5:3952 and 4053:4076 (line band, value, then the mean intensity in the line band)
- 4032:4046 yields -0.17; 69.7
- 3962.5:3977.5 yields 0.45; 24.5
